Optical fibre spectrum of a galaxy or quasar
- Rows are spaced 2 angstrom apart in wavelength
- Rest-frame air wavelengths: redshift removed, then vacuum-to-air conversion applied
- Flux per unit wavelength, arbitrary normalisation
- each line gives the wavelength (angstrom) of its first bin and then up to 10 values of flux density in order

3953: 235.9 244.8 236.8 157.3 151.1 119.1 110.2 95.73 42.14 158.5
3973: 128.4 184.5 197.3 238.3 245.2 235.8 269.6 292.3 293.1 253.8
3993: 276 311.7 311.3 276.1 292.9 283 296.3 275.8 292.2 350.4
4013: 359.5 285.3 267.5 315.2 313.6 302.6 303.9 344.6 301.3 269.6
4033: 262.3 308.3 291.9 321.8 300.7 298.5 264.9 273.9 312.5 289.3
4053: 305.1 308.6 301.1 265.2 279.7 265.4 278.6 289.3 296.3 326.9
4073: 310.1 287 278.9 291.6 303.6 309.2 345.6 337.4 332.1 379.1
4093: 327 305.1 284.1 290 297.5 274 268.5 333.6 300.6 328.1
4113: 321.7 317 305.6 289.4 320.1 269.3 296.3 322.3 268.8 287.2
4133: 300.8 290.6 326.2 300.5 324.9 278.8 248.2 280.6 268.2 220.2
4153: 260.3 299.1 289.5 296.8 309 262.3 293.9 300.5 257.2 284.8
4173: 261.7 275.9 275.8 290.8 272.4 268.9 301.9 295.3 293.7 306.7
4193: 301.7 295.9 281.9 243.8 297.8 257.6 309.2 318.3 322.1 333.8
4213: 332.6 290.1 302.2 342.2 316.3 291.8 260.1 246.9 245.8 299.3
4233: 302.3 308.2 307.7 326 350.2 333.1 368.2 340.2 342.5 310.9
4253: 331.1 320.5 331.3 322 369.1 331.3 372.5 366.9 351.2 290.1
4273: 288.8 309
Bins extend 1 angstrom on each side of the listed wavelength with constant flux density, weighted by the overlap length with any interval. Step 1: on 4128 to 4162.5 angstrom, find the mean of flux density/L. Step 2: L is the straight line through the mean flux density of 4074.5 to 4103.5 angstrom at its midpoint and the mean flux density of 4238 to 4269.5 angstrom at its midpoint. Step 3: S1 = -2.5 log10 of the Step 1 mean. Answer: 0.13 mag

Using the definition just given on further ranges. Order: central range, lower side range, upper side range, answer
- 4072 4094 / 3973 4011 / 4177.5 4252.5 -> -0.13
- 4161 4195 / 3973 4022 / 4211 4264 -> 0.08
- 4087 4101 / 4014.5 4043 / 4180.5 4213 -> -0.08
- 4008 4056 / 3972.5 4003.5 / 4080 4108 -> -0.08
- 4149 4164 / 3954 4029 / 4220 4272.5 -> 0.07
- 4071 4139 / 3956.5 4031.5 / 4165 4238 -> -0.13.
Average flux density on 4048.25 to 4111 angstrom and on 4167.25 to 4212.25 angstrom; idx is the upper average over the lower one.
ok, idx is 1.0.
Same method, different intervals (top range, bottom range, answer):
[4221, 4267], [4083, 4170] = 1.07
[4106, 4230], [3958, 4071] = 1.11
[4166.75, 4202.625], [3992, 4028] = 0.93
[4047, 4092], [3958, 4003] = 1.43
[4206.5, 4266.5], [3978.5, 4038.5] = 1.10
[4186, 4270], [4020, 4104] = 1.04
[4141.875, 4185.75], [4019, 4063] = 0.94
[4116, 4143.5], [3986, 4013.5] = 1.01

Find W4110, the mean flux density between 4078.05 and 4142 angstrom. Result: 308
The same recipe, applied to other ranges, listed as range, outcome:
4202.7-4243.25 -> 305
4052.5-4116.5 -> 304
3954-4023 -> 241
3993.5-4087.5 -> 299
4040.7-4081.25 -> 291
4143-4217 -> 286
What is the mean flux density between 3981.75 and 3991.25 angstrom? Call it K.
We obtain 269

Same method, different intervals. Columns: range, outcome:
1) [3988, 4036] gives 298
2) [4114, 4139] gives 300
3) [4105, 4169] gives 293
